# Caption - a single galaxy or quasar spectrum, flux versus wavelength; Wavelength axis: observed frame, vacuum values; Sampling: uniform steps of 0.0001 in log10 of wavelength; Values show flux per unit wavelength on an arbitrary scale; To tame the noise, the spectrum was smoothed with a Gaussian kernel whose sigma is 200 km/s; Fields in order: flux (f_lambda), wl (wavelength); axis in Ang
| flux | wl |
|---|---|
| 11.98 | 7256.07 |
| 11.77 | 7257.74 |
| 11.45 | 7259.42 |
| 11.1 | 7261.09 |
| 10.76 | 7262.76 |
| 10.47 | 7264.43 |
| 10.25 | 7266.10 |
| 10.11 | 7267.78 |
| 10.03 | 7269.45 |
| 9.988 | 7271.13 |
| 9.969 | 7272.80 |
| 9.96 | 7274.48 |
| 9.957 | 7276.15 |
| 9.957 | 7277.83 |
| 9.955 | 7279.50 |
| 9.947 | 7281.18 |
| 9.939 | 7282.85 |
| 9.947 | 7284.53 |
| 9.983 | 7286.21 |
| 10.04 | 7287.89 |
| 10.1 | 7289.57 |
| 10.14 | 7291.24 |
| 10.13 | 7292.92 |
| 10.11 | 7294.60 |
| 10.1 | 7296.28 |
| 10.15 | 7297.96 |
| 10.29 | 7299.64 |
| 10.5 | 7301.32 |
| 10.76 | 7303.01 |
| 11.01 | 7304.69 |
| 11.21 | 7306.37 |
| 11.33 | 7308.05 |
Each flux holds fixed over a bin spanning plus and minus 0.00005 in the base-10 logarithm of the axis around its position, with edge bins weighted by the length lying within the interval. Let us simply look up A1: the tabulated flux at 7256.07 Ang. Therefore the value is 11.98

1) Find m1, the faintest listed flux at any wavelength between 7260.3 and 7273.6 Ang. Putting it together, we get 9.969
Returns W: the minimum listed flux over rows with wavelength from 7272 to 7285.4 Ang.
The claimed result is 9.939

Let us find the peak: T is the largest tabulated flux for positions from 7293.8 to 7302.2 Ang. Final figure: 10.5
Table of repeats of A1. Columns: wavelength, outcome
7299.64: 10.29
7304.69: 11.01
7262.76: 10.76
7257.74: 11.77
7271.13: 9.988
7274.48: 9.96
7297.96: 10.15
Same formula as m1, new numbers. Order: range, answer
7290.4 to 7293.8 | 10.13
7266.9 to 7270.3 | 10.03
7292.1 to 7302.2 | 10.1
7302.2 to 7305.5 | 10.76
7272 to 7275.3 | 9.96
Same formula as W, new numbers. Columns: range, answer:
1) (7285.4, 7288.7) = 9.983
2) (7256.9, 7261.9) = 11.1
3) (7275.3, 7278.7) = 9.957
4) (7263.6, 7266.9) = 10.25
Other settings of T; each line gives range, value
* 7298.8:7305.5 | 11.01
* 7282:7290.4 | 10.1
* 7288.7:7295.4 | 10.14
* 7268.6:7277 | 10.03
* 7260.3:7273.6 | 11.1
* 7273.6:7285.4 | 9.96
